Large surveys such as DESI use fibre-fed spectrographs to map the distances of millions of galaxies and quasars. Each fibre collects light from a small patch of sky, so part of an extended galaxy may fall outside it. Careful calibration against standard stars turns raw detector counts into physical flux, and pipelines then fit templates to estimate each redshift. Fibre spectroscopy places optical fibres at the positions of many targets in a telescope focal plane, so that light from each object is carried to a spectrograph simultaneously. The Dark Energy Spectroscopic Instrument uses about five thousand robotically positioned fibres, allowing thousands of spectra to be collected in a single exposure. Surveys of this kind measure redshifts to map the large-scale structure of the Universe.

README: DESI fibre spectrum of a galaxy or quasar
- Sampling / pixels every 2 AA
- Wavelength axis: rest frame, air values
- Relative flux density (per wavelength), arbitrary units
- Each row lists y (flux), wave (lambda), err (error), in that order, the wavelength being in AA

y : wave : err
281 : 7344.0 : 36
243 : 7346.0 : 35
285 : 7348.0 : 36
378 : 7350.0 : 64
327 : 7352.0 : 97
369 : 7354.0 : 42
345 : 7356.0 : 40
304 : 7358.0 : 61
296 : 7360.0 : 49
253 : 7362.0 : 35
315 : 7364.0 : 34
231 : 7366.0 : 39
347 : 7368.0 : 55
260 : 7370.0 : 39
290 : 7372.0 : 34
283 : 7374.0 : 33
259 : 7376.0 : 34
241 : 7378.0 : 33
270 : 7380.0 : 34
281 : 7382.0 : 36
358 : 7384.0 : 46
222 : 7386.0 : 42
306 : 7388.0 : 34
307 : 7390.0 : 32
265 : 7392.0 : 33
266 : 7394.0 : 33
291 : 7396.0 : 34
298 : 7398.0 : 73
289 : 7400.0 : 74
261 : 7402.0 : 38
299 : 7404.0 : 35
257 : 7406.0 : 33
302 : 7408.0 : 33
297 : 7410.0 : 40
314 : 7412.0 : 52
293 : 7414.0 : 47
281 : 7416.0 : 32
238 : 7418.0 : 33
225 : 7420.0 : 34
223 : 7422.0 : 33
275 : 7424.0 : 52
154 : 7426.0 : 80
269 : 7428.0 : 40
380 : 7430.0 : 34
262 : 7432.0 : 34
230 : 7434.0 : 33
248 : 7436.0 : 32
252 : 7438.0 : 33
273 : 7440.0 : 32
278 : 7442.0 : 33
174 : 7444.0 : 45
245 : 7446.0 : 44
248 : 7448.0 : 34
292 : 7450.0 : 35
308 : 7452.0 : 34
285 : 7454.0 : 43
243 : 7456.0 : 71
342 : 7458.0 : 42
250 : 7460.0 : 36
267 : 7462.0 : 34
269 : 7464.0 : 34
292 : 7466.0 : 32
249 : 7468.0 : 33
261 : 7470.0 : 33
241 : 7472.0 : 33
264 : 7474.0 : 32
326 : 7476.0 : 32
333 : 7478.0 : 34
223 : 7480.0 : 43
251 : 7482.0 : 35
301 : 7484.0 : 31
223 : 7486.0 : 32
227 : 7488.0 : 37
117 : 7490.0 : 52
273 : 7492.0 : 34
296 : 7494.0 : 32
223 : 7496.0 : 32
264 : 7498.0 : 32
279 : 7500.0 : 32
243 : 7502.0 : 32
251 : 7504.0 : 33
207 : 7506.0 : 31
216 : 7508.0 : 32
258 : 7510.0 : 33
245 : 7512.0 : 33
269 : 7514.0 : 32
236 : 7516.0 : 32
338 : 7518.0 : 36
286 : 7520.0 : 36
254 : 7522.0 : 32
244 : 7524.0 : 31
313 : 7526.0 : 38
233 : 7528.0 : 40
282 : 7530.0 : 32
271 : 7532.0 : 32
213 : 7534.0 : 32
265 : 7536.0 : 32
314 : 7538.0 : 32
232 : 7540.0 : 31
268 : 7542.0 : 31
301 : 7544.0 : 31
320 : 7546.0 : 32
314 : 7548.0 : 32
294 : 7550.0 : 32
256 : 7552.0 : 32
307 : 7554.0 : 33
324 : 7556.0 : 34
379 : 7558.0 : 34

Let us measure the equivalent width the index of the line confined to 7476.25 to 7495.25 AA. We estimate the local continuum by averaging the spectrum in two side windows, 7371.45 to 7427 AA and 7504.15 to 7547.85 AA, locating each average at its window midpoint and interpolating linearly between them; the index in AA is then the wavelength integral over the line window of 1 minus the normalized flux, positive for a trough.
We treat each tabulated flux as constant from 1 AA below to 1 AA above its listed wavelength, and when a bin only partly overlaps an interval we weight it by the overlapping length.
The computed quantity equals 1.1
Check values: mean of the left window 273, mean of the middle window 252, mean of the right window 266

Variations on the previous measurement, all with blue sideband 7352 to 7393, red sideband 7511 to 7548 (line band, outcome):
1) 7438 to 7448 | 1.4 AA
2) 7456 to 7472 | 0.5 AA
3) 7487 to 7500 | 1.9 AA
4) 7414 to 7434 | 2.0 AA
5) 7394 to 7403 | 0.2 AA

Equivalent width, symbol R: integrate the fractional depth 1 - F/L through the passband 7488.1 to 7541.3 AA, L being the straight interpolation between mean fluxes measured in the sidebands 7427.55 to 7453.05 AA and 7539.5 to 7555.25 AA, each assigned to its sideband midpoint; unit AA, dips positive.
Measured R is 5.2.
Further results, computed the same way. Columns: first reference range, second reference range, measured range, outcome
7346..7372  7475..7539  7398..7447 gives 3.73 AA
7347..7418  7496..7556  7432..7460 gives 1.88 AA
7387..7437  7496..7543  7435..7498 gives 1.34 AA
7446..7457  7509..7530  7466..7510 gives 2.98 AA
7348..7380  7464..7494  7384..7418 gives 0.02 AA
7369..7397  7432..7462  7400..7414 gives -0.84 AA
